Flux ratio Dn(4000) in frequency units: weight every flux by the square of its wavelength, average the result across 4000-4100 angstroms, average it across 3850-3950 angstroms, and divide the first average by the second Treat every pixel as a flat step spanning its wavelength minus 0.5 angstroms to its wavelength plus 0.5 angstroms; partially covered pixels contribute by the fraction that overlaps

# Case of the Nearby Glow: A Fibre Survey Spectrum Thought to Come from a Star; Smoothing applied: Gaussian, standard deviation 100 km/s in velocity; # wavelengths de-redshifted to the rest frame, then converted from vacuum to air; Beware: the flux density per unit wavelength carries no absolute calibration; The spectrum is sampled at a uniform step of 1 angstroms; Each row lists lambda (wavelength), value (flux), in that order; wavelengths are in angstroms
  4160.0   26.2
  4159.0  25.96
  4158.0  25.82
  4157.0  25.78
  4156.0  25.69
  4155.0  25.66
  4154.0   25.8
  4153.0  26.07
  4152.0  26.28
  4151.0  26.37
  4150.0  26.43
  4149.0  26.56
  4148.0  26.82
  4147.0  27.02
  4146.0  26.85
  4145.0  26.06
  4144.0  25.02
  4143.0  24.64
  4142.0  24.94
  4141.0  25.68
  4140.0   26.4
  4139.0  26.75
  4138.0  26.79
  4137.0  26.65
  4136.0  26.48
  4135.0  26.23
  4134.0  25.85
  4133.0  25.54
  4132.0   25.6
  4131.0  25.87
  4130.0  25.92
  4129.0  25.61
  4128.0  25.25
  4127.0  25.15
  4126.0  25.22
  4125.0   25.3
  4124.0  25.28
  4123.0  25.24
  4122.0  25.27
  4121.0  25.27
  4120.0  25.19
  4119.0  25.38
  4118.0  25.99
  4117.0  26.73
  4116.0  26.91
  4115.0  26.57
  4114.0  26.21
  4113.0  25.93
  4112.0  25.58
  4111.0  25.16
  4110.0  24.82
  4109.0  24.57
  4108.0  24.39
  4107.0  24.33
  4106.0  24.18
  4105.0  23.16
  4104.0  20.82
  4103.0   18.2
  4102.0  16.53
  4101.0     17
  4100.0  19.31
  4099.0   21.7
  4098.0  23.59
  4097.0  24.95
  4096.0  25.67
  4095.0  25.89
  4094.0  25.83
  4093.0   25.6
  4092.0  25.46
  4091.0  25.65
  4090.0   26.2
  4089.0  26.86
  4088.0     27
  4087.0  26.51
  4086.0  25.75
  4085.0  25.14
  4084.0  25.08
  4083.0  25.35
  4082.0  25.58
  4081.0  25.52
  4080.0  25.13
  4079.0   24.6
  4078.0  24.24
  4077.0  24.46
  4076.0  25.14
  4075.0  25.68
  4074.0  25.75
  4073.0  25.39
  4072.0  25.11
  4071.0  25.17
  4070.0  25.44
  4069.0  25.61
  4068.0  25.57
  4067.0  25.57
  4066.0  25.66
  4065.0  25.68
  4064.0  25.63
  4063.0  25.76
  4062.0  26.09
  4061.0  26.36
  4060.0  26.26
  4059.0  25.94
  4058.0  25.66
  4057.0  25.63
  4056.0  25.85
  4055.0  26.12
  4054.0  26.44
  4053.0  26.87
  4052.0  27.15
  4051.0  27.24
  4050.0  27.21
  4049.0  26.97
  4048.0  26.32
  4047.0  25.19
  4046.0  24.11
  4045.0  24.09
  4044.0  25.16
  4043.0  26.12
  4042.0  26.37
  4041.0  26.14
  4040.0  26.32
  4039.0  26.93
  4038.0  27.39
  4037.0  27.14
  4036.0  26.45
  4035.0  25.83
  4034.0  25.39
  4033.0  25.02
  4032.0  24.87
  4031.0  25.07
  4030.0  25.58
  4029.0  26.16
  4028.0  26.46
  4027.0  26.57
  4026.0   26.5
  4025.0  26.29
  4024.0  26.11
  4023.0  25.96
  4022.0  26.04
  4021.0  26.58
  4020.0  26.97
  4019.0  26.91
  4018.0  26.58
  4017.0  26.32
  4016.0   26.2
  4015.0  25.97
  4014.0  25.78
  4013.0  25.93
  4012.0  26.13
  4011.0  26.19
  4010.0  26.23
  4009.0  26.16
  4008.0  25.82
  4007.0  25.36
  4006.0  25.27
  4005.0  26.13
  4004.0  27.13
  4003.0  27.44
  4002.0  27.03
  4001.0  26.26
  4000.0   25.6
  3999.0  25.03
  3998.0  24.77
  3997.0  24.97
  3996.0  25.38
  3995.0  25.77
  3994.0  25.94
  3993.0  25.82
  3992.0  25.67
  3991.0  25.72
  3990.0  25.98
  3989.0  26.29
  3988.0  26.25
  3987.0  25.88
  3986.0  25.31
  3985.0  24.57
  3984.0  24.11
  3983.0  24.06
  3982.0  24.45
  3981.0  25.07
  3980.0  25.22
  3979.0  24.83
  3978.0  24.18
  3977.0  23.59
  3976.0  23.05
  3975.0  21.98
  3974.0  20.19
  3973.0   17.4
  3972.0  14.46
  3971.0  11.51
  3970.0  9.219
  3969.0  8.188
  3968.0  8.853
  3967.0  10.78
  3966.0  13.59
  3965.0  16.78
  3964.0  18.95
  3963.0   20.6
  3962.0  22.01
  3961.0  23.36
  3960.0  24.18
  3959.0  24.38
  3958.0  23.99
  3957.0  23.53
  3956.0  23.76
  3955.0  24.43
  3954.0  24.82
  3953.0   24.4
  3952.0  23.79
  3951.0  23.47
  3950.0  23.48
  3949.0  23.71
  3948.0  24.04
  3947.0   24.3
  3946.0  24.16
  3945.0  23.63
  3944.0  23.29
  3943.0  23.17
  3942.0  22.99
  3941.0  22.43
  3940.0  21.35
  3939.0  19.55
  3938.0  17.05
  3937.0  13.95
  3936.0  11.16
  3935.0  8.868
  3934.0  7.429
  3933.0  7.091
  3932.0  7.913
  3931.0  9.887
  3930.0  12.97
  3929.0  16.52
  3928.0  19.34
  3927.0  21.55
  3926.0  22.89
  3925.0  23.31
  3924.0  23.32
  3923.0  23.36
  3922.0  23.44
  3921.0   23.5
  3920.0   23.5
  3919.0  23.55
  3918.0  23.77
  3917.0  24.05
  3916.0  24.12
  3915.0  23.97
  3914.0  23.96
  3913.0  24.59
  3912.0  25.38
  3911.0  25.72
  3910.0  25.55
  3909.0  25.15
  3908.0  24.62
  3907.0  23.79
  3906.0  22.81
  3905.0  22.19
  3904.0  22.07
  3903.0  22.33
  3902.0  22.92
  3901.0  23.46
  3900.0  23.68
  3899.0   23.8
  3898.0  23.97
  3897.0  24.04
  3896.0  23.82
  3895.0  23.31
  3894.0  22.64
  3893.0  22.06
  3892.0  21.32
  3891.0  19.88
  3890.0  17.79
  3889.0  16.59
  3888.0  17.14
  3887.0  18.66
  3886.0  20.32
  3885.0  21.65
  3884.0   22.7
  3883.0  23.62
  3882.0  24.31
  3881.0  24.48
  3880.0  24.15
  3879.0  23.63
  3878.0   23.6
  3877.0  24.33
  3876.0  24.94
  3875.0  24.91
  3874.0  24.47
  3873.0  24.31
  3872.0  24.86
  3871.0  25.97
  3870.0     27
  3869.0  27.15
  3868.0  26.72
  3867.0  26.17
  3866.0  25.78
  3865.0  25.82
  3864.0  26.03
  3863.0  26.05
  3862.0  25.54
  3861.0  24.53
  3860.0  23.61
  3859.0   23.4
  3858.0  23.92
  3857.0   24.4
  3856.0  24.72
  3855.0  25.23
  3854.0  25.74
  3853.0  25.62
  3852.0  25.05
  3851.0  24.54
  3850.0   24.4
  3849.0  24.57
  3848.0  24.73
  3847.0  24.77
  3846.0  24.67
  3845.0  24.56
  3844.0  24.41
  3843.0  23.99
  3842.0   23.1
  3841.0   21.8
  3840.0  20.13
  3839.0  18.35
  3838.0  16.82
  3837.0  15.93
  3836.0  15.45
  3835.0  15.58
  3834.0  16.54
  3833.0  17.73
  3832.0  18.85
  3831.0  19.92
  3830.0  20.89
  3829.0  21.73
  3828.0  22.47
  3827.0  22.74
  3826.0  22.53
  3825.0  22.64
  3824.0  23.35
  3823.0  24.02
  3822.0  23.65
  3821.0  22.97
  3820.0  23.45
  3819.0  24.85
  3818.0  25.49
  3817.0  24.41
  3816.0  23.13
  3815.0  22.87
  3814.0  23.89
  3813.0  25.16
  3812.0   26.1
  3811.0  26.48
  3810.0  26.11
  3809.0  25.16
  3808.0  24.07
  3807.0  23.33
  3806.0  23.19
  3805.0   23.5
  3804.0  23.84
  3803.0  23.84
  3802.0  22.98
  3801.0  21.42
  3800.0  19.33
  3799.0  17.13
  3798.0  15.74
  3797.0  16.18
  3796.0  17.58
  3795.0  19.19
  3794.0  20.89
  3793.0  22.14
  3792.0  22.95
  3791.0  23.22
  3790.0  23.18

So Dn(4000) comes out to 1.25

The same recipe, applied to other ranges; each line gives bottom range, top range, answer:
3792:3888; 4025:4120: 1.24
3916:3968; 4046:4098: 1.36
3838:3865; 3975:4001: 1.12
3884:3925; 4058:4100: 1.21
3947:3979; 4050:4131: 1.33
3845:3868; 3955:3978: 0.79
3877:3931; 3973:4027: 1.19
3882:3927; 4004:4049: 1.21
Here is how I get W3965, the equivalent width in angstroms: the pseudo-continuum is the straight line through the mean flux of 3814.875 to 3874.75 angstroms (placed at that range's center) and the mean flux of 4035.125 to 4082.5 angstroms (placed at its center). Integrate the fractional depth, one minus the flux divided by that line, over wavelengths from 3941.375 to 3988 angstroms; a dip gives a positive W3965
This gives 6.1 angstroms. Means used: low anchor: 23.2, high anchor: 25.8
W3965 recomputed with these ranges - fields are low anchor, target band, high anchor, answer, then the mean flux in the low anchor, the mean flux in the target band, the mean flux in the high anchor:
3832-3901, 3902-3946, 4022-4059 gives 6.3 angstroms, 23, 20.6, 26.1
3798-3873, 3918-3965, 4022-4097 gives 7.6 angstroms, 23.2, 20.5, 25.8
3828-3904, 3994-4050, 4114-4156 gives -3.1 angstroms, 22.9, 26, 25.9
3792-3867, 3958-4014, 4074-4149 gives 2.7 angstroms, 22.7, 22.9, 25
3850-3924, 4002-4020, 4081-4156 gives -1.3 angstroms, 23.8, 26.3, 25.1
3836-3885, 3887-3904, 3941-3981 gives 0.9 angstroms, 24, 21.7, 20.9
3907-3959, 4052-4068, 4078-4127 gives -1.5 angstroms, 21.2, 26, 24.6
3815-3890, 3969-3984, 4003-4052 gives 2.9 angstroms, 23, 20.4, 26.1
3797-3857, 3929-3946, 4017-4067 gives 5.8 angstroms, 22.5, 16.1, 26.1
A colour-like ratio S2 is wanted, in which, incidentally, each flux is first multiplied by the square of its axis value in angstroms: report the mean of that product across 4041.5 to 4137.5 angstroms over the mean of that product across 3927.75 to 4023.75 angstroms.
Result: 1.2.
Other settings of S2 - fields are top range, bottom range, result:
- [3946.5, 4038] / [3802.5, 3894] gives 1.11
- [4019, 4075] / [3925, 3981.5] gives 1.41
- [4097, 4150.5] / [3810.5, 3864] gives 1.26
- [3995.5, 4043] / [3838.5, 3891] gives 1.19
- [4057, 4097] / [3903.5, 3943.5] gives 1.36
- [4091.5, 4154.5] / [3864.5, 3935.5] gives 1.27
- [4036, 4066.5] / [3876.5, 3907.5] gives 1.27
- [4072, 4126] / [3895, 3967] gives 1.26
